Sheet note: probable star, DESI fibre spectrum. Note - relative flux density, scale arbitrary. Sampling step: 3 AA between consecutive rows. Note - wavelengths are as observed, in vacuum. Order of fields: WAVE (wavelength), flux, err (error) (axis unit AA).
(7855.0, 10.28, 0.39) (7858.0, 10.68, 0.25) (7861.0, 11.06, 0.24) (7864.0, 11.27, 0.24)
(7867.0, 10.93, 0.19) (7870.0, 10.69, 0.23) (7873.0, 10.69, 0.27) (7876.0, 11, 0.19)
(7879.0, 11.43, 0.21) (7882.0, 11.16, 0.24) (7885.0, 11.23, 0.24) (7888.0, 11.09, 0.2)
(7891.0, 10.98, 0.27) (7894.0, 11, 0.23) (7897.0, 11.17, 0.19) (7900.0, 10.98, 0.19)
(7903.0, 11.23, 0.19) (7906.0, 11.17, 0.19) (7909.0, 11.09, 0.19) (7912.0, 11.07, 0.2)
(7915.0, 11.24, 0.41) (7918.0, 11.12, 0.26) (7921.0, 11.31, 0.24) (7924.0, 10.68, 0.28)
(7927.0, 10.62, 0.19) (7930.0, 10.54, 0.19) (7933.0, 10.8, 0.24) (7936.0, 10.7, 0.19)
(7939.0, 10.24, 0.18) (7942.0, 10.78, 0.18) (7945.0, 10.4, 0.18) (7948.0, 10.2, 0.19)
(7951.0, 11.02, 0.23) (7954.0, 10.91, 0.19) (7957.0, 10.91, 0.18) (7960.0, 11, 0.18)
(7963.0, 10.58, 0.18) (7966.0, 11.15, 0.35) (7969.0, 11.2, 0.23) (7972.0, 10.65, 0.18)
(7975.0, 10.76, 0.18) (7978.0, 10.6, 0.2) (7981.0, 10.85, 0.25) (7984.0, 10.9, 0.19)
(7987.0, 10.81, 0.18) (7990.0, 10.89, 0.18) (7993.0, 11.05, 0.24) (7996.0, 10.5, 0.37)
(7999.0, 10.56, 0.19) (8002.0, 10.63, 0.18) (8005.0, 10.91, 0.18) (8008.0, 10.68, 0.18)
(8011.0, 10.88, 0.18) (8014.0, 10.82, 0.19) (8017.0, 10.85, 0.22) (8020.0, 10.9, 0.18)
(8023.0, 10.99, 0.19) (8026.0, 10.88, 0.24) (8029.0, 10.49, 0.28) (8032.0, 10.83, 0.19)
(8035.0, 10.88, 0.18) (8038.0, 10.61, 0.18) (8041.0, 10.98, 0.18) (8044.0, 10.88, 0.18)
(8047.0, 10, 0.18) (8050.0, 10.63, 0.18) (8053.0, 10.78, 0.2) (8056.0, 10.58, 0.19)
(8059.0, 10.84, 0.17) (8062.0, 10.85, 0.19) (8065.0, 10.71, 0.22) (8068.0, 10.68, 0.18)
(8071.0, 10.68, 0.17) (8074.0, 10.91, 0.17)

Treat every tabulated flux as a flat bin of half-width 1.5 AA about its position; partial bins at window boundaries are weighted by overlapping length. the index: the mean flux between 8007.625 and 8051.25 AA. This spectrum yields 10.8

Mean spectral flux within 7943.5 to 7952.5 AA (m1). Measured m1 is 10.5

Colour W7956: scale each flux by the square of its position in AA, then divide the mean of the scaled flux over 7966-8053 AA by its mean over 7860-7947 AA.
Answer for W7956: 1.01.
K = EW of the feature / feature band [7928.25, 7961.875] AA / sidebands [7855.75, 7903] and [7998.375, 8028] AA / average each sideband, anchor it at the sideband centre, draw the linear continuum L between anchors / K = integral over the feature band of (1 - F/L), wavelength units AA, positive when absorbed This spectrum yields 0.7 AA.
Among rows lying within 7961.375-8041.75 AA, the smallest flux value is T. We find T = 10.49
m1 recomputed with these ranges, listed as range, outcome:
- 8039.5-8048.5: 10.6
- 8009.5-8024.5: 10.9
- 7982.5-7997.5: 10.8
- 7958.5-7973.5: 10.9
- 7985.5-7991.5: 10.8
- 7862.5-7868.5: 11.1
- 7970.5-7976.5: 10.7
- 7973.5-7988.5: 10.8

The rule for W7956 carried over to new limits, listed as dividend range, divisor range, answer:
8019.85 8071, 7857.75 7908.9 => 1.01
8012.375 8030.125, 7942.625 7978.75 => 1.02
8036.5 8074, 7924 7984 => 1.02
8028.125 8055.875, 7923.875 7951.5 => 1.04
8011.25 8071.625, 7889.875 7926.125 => 1.00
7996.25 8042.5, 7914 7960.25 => 1.02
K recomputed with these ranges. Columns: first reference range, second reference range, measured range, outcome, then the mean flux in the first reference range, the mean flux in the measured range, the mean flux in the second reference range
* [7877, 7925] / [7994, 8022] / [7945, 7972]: 0.2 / 11.1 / 10.8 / 10.8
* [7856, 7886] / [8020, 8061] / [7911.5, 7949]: 0.5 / 11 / 10.7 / 10.7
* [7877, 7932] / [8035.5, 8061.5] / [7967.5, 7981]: 0.1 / 11.1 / 10.8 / 10.7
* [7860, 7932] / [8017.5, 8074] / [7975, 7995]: 0.0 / 11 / 10.8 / 10.7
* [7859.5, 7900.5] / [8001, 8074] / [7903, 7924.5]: -0.3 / 11.1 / 11.1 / 10.8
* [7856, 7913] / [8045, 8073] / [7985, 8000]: 0.0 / 11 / 10.8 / 10.6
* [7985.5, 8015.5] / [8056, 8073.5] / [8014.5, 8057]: 0.1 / 10.8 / 10.7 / 10.7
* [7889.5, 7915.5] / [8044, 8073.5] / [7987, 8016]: 0.1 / 11.1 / 10.8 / 10.7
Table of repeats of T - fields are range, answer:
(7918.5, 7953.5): 10.2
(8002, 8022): 10.63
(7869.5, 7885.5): 10.69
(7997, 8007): 10.56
